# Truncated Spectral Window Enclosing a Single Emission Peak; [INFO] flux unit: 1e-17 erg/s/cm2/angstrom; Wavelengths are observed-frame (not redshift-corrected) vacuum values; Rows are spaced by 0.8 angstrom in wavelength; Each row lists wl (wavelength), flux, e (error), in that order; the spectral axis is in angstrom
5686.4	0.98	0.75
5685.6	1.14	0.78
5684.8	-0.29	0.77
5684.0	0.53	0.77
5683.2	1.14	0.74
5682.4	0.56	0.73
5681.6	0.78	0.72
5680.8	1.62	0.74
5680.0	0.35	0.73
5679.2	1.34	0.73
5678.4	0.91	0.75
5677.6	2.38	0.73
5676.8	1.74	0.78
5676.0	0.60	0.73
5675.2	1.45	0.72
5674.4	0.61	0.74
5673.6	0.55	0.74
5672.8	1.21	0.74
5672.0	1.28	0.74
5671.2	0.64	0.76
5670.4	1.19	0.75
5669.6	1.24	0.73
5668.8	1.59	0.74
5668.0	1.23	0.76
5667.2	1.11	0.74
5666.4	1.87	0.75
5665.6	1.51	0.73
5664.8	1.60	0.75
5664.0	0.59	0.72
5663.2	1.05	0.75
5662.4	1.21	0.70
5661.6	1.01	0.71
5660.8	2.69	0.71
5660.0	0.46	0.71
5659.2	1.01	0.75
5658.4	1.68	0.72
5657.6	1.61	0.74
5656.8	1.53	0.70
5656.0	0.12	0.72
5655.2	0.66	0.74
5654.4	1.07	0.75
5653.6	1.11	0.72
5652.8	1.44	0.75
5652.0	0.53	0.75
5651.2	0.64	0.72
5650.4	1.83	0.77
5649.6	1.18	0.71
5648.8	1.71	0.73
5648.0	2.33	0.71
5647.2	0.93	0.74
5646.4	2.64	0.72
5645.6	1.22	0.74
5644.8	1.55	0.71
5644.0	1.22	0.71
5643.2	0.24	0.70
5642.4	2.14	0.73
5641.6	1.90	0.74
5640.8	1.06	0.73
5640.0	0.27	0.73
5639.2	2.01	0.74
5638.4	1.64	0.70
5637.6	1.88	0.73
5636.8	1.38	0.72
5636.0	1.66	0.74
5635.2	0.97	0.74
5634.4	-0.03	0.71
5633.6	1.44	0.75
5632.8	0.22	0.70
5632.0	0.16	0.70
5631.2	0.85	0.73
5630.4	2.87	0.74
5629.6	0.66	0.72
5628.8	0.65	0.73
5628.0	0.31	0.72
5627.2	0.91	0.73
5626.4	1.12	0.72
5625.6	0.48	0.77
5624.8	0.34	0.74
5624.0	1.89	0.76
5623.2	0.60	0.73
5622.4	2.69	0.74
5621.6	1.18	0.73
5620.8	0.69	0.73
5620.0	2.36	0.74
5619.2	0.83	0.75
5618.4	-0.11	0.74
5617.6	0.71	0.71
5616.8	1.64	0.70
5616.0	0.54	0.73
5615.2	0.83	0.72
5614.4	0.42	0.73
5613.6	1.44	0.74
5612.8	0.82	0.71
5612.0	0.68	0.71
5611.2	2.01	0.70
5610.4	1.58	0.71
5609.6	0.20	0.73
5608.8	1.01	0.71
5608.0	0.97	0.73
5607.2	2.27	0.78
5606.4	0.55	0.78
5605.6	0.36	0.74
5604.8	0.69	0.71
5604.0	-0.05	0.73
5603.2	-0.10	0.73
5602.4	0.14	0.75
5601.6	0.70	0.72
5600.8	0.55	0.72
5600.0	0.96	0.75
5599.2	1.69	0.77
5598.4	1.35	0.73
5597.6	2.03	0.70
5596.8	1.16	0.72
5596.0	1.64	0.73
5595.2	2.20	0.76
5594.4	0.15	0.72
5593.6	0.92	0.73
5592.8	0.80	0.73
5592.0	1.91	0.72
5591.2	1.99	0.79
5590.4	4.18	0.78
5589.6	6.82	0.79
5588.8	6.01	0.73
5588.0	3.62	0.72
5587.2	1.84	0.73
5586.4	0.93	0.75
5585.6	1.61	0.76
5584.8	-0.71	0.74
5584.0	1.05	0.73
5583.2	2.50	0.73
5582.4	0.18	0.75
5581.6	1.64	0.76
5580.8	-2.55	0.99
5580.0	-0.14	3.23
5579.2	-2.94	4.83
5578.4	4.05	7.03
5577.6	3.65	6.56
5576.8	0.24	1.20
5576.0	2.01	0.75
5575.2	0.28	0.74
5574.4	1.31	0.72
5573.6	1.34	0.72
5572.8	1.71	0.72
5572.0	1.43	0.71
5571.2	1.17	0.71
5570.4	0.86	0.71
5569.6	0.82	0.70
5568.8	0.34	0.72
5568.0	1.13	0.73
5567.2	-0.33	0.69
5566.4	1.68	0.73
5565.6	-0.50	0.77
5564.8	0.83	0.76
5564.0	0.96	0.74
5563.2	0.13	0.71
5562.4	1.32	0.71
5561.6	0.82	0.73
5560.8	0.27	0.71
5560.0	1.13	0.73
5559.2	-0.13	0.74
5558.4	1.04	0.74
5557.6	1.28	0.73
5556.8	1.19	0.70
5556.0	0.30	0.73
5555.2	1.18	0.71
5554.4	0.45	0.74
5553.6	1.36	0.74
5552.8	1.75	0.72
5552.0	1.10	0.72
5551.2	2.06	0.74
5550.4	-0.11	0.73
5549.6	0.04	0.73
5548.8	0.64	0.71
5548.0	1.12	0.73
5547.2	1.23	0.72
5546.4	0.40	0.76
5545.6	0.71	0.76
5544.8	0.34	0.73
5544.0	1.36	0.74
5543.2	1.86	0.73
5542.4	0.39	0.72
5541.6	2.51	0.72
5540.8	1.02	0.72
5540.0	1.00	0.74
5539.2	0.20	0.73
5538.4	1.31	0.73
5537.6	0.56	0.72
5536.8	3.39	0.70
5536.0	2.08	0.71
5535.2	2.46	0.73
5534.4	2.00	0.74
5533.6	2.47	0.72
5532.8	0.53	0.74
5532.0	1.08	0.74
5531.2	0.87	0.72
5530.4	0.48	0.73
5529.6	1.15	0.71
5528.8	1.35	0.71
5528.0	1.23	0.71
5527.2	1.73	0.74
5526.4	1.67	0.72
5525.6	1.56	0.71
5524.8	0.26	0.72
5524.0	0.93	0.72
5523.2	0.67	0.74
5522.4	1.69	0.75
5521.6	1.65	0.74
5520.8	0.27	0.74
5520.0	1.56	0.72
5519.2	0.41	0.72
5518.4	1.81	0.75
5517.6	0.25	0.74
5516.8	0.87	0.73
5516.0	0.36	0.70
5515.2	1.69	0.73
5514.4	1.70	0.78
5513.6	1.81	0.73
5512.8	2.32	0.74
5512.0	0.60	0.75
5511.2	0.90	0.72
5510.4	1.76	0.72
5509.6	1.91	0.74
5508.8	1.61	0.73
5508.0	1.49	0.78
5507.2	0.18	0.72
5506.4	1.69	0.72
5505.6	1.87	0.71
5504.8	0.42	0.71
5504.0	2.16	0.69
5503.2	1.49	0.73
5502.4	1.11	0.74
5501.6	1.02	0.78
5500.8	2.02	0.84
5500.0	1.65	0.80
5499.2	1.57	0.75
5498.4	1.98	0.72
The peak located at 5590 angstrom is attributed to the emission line [O III]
